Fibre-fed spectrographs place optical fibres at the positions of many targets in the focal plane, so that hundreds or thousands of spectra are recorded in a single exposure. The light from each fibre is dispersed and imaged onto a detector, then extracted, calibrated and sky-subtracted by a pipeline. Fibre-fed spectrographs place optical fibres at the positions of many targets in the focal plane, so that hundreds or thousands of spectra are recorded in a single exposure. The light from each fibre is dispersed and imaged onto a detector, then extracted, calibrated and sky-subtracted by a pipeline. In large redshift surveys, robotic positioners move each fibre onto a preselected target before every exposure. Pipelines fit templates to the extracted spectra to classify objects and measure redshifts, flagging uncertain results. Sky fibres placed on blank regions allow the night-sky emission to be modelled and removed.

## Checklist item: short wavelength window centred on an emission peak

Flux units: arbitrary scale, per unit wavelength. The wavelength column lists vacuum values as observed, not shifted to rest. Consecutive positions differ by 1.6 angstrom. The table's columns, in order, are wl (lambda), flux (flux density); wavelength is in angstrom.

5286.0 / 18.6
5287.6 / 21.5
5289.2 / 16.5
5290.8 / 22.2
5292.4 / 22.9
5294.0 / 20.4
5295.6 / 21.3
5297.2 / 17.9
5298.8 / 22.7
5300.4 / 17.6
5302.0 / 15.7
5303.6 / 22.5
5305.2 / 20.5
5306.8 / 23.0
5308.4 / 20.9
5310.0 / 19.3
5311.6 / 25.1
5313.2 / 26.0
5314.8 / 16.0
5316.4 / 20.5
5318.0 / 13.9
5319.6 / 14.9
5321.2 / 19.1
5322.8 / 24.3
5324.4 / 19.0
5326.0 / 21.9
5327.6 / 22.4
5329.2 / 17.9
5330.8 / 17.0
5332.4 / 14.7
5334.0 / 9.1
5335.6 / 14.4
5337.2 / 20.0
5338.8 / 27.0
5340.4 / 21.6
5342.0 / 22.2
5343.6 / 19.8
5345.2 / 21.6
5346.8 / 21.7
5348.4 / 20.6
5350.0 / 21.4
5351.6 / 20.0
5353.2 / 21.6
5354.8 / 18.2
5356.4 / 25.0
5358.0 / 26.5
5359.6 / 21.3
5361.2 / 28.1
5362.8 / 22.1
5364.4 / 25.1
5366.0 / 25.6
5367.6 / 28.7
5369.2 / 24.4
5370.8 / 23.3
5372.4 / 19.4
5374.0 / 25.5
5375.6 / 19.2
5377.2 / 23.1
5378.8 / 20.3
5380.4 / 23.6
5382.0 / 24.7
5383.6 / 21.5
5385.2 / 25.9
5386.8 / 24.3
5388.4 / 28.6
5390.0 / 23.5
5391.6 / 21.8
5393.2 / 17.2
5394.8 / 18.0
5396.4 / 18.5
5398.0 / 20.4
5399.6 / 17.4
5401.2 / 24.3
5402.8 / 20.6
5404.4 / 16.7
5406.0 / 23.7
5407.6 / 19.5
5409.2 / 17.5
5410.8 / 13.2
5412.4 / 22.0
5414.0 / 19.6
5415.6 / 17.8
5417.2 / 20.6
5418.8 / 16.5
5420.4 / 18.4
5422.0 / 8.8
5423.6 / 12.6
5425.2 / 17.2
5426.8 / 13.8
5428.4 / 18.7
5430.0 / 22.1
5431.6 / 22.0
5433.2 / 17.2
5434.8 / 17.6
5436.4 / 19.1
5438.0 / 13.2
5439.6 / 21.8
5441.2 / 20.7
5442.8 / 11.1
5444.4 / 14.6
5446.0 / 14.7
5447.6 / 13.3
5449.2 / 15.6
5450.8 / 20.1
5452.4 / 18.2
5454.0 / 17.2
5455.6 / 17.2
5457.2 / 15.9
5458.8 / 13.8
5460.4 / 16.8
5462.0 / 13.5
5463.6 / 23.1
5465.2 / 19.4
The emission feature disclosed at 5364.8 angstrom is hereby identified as C III] 1909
